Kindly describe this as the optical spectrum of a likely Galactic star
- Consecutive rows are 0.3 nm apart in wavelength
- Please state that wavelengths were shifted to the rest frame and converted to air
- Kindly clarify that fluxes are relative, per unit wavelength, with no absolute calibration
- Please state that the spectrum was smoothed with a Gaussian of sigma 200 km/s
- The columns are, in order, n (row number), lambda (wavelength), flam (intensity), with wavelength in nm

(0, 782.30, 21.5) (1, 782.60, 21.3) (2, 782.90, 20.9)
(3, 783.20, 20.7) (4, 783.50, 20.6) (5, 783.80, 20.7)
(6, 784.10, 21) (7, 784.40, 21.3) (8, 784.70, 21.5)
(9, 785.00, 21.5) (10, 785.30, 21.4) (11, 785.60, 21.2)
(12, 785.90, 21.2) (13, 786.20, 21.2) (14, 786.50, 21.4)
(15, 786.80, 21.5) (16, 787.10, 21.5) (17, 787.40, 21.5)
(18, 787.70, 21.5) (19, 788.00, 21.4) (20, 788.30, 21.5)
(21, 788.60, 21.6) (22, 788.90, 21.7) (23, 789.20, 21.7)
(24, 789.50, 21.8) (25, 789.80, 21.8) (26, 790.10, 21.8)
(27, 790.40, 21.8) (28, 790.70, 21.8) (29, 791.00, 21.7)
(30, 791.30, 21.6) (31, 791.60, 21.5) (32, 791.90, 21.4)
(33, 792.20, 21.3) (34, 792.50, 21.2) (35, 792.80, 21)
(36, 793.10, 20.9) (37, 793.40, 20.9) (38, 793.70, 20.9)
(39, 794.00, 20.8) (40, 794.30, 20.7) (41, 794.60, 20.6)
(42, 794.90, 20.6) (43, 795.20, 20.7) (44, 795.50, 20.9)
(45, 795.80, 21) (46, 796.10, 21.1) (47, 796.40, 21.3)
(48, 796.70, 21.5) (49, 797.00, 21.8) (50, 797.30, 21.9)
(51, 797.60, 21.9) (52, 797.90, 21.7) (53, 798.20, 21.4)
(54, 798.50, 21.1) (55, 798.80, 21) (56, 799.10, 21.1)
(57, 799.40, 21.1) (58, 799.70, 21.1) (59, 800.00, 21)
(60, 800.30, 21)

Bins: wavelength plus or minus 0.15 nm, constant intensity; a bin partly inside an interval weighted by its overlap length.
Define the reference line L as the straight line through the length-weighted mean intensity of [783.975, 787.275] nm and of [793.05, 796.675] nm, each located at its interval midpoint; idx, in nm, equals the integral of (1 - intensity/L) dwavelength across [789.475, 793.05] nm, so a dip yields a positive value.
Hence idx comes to -0.08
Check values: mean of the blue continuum 21.3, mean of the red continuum 20.9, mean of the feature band 21.5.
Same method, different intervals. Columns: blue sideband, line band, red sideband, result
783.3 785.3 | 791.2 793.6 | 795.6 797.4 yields 0.01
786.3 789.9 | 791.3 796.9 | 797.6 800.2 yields 0.09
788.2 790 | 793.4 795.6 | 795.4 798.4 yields 0.08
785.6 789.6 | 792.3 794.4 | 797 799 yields 0.06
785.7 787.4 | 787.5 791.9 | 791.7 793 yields -0.07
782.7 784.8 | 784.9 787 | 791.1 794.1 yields -0.03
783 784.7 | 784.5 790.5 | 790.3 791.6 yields -0.06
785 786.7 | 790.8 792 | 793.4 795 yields -0.04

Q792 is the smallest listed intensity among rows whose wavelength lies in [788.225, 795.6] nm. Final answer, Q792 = 20.6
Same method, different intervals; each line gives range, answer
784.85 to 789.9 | 21.2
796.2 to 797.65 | 21.3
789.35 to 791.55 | 21.6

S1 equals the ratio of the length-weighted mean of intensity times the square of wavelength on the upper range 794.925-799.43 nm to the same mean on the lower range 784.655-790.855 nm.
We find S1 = 1.01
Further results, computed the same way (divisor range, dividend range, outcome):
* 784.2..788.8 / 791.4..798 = 1.01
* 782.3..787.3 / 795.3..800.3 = 1.04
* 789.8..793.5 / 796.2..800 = 1.01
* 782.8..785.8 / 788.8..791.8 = 1.05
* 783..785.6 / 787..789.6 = 1.03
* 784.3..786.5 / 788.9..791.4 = 1.03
